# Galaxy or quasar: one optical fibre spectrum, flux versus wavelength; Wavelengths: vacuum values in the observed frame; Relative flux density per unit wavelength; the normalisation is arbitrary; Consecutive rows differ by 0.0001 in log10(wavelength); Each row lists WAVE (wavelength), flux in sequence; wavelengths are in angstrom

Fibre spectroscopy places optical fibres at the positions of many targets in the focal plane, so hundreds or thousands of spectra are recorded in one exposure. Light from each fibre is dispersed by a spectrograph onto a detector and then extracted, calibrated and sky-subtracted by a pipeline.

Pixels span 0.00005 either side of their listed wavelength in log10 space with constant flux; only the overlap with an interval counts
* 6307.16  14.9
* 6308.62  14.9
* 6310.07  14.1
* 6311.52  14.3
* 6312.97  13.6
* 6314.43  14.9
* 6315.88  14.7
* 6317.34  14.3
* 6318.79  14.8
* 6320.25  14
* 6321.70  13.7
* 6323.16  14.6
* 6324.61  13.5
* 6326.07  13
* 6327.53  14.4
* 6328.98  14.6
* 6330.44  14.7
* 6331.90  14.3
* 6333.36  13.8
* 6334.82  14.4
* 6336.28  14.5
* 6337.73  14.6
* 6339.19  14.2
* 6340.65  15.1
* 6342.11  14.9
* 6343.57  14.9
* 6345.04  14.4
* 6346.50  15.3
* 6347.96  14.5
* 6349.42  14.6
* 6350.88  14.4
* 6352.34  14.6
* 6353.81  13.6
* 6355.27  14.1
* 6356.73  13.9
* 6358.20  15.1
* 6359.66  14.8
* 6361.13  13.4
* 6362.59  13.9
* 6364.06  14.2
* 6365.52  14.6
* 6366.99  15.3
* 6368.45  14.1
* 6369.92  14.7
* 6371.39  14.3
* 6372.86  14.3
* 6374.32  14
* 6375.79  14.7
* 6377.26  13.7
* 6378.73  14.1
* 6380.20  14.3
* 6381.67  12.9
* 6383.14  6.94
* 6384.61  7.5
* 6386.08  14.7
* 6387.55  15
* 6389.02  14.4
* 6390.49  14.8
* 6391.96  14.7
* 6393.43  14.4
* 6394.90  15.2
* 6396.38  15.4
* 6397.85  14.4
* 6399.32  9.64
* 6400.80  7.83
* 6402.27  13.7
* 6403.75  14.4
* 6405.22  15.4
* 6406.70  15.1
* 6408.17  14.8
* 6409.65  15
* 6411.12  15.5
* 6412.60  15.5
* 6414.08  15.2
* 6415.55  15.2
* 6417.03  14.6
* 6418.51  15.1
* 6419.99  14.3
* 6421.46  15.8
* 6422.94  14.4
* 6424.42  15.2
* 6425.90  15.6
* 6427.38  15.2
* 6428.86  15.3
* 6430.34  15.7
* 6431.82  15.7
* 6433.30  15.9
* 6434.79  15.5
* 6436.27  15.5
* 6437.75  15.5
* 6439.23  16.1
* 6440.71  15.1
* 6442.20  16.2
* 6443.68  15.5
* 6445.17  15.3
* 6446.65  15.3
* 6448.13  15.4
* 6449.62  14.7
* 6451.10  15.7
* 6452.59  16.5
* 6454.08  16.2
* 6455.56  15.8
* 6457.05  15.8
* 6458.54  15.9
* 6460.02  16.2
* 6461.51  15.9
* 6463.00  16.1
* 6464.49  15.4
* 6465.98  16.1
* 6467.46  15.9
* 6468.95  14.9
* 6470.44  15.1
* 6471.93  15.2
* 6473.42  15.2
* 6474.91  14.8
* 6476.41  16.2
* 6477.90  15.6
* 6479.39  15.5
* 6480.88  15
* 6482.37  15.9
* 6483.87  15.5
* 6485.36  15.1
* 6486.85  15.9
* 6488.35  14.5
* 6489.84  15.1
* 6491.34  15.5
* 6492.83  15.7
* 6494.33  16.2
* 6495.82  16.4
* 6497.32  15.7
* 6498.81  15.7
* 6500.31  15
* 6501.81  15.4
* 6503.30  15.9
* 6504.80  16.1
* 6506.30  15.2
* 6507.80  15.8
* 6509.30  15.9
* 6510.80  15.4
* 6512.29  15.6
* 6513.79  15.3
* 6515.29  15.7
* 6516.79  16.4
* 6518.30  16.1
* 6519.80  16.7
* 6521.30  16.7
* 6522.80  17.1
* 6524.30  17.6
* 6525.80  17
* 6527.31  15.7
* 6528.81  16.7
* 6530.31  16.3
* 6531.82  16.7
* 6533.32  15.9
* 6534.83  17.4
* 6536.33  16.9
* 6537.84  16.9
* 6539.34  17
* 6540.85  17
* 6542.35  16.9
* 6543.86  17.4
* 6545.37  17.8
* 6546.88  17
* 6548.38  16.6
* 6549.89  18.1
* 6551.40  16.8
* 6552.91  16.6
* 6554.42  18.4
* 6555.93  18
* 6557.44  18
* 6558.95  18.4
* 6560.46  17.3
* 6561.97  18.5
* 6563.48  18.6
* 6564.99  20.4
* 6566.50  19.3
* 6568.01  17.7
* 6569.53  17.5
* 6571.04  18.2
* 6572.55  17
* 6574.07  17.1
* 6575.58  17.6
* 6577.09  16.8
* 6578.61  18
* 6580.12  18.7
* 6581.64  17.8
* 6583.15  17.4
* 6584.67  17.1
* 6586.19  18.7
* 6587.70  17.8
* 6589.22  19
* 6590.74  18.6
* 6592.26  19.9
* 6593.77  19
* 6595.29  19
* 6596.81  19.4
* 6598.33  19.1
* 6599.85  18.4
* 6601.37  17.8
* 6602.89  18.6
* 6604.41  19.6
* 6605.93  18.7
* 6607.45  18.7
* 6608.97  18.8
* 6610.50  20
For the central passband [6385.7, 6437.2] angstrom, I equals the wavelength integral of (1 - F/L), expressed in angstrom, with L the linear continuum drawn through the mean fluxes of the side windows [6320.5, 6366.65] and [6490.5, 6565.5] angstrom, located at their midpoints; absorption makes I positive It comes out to 1.8 angstrom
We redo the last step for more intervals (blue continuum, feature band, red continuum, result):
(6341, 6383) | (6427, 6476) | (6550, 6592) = 0.76 angstrom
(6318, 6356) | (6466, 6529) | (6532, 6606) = 4.06 angstrom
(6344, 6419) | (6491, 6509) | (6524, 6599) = 0.81 angstrom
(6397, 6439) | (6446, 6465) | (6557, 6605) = -0.29 angstrom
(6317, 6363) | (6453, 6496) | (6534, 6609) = 2.28 angstrom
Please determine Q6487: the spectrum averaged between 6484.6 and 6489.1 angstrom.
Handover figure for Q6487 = 15.2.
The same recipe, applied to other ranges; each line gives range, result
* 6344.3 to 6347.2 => 14.8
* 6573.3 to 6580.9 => 17.6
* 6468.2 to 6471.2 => 15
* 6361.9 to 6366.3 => 14.2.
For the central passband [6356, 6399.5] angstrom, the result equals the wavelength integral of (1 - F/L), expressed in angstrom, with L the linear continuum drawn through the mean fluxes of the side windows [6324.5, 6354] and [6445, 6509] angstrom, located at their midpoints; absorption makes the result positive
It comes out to 2.71 angstrom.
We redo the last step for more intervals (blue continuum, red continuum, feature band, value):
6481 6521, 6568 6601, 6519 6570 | -1.2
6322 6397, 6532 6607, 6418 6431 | 0.1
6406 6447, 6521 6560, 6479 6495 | 0.8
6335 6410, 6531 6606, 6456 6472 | 0.1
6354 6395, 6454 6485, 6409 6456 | -1.6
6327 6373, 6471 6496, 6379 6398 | 1.7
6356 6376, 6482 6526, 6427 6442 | -0.5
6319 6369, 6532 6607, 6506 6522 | 1.1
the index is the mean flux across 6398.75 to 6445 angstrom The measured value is 14.8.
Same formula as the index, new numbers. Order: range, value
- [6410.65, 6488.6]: 15.5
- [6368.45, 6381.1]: 14.2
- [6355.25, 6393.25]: 13.8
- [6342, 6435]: 14.3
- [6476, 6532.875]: 15.9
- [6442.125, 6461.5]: 15.7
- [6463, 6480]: 15.5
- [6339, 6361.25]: 14.5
